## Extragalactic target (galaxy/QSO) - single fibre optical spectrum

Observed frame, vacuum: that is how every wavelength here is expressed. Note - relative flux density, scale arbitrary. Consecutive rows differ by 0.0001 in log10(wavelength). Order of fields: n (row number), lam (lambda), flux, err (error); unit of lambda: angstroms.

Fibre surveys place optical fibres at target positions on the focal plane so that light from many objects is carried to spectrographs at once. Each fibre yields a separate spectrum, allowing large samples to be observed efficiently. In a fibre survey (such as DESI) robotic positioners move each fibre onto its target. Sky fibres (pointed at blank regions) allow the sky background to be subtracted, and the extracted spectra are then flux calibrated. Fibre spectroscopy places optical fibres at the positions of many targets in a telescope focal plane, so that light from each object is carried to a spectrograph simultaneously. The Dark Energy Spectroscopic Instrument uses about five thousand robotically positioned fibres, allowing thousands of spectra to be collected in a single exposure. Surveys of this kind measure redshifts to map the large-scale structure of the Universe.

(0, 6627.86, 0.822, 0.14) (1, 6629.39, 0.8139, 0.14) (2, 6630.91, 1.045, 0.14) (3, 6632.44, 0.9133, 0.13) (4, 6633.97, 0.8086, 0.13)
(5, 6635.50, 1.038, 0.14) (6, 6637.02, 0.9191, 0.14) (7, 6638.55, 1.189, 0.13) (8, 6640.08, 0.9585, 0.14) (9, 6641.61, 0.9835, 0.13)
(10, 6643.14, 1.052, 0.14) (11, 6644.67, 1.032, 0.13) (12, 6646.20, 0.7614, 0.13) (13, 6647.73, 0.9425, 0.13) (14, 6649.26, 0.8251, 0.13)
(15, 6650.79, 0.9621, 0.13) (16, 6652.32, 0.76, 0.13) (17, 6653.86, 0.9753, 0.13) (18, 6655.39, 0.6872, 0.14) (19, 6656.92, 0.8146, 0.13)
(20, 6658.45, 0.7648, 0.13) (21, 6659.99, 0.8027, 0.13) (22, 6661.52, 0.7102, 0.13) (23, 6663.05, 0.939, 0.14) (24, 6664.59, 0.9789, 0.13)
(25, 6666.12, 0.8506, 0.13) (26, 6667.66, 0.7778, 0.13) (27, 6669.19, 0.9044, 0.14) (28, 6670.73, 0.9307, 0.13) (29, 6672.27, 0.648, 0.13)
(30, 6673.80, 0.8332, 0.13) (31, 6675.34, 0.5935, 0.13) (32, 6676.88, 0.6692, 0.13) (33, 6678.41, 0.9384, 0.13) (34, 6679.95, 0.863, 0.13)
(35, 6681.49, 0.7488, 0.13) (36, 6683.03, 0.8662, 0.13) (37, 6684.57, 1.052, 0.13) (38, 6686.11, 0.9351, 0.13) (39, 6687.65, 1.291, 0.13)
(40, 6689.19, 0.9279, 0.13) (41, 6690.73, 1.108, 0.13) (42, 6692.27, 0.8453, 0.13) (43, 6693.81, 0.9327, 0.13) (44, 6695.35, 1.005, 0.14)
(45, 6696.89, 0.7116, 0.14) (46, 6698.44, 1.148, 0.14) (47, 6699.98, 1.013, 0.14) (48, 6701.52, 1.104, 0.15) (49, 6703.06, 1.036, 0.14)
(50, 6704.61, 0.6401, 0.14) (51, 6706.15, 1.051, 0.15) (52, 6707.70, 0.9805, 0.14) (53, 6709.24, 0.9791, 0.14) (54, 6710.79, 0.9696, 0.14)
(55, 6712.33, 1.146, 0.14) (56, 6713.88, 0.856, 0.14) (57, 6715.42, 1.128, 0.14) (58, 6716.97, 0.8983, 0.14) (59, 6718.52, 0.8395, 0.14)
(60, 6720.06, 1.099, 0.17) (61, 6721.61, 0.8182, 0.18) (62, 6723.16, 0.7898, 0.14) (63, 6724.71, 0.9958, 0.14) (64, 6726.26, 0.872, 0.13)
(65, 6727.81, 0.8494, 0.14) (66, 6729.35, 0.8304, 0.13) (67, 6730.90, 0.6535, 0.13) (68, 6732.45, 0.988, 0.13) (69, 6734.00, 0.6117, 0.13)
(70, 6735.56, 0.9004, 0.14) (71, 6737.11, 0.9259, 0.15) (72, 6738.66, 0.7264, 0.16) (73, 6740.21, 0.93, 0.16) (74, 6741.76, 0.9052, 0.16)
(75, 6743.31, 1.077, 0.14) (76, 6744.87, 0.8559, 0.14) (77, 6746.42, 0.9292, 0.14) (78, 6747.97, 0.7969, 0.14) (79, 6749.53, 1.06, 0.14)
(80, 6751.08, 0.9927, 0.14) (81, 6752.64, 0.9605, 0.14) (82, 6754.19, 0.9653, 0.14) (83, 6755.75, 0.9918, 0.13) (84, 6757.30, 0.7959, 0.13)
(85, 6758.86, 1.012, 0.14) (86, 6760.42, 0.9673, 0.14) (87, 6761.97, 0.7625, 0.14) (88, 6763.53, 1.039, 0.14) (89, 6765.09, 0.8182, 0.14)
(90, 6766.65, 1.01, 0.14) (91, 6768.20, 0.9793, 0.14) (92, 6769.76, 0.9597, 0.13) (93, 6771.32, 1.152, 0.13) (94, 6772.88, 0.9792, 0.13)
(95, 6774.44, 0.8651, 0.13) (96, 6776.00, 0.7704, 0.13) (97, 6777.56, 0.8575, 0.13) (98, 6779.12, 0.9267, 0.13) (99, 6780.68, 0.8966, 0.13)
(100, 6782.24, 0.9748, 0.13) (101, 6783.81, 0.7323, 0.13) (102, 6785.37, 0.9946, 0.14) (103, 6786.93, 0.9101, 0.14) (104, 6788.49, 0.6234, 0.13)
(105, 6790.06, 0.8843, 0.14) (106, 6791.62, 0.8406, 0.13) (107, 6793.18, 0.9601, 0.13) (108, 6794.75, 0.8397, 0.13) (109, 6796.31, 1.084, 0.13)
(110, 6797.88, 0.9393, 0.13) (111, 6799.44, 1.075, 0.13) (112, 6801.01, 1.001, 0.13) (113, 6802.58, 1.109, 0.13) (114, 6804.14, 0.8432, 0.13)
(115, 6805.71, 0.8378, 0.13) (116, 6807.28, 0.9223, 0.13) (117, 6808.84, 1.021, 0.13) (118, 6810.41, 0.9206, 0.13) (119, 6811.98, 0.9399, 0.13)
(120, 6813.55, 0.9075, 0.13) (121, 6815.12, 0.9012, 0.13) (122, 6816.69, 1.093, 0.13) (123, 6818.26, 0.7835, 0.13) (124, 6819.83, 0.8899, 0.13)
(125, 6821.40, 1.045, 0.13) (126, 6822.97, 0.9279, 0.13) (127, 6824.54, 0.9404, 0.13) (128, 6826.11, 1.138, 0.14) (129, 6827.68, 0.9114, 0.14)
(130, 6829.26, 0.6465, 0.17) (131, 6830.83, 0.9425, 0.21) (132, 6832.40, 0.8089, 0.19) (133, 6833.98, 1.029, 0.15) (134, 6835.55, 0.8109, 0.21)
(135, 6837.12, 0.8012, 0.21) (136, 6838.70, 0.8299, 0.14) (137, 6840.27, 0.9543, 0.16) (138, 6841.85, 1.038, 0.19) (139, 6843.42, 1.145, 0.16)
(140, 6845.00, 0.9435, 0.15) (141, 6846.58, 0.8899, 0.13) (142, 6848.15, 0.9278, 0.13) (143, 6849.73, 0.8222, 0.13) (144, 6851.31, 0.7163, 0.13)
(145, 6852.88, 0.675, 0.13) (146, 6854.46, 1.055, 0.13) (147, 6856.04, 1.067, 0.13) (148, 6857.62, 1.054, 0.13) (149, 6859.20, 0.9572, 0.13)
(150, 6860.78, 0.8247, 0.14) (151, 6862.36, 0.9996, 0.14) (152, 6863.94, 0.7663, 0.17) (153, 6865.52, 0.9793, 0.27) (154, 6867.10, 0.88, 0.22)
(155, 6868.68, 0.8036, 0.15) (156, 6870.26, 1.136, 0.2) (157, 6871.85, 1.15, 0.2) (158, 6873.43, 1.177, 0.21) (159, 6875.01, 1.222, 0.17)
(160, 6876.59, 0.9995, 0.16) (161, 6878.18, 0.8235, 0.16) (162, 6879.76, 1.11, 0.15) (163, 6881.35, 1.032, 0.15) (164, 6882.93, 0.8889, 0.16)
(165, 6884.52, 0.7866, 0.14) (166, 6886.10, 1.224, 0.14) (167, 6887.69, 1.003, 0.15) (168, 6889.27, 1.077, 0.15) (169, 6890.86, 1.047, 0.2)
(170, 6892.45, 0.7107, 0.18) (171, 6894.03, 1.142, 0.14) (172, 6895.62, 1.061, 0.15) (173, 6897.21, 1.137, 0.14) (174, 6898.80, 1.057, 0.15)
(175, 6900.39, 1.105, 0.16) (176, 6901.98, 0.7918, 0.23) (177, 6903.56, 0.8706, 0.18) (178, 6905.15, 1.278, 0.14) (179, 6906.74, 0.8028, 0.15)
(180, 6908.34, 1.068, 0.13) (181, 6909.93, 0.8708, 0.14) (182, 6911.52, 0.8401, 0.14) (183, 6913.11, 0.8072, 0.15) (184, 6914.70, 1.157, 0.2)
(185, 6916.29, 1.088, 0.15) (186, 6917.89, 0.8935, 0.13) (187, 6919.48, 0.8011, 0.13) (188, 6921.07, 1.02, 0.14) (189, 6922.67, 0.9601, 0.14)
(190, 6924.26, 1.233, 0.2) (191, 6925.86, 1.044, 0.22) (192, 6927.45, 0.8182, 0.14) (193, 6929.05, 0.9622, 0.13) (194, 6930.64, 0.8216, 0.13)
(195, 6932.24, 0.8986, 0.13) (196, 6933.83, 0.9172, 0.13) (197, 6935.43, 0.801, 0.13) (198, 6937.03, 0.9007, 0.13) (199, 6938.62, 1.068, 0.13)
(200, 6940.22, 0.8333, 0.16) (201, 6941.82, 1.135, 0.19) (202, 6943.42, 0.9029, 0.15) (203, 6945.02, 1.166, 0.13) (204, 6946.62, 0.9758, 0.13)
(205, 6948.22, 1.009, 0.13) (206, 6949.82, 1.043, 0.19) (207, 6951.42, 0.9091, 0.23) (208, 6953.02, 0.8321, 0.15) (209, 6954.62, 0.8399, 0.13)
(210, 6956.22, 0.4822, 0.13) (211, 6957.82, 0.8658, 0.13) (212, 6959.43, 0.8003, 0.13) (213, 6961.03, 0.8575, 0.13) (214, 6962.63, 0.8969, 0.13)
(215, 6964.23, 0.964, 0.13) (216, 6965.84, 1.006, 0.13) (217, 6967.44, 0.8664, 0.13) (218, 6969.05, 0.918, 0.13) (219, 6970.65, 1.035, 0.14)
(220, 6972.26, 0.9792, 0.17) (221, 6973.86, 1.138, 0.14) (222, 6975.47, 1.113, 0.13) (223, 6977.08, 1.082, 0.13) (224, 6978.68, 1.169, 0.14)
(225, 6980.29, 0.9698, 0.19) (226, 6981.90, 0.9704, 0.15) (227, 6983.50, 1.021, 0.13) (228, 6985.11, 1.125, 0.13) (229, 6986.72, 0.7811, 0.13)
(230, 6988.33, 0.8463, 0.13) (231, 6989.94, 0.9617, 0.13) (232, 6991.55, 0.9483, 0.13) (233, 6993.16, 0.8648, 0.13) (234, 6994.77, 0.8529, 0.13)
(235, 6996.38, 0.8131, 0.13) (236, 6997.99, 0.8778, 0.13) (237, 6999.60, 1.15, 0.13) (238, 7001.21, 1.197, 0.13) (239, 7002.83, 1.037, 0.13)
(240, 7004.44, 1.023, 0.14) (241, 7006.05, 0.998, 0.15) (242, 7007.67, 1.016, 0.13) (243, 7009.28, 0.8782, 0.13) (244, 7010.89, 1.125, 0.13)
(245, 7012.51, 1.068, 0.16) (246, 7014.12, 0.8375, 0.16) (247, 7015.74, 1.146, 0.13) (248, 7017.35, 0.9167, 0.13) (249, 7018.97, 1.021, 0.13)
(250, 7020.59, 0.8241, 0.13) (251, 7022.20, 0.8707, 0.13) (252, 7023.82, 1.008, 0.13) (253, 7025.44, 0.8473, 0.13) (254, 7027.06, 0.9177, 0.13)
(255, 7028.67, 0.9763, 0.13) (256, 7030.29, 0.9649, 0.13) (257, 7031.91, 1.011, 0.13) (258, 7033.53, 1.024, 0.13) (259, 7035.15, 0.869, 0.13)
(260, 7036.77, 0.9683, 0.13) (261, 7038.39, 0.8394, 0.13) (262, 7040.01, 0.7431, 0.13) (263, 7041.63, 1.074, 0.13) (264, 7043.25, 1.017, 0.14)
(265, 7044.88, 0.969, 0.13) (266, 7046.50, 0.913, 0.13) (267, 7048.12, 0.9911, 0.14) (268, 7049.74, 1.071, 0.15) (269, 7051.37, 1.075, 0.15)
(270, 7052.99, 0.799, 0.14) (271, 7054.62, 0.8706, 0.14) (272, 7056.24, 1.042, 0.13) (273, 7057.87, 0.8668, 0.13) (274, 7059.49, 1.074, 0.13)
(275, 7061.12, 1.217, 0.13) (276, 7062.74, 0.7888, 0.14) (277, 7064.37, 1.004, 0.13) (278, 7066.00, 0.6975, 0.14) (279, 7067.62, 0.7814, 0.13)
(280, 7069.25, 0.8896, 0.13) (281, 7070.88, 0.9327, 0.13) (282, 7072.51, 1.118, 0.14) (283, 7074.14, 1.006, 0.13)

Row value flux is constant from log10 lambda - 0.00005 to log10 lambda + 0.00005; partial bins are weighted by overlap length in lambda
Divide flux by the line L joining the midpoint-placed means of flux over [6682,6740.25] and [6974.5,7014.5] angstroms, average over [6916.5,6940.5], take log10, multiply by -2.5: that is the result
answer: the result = 0.05 mag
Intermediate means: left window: 0.932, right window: 0.991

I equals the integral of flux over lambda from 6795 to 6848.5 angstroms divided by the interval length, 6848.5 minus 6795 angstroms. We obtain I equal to 0.94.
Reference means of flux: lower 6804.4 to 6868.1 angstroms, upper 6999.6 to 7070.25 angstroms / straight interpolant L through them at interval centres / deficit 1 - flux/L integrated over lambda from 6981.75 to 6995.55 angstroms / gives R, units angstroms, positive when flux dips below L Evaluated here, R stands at 0.3 angstroms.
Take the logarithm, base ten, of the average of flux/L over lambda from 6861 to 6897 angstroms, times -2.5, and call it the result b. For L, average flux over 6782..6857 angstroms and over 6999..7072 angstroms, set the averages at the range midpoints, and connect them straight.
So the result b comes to -0.08 mag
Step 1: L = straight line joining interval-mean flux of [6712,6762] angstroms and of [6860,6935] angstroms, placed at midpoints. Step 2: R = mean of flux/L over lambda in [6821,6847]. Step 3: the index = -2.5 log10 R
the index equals 0.03 mag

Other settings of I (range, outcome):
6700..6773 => 0.929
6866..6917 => 1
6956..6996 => 0.946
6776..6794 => 0.868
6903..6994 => 0.952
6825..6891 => 0.954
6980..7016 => 0.976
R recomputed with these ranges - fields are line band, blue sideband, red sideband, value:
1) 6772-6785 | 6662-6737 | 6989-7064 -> 0.6 angstroms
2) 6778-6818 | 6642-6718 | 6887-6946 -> 0.7 angstroms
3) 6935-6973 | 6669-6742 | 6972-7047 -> 1.6 angstroms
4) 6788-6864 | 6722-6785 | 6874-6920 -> 2.0 angstroms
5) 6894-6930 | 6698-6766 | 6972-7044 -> -1.1 angstroms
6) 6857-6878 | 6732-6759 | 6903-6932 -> -1.0 angstroms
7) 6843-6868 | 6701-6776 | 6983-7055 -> 0.6 angstroms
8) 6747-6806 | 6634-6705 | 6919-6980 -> -0.4 angstroms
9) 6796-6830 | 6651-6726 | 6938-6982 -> -0.7 angstroms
